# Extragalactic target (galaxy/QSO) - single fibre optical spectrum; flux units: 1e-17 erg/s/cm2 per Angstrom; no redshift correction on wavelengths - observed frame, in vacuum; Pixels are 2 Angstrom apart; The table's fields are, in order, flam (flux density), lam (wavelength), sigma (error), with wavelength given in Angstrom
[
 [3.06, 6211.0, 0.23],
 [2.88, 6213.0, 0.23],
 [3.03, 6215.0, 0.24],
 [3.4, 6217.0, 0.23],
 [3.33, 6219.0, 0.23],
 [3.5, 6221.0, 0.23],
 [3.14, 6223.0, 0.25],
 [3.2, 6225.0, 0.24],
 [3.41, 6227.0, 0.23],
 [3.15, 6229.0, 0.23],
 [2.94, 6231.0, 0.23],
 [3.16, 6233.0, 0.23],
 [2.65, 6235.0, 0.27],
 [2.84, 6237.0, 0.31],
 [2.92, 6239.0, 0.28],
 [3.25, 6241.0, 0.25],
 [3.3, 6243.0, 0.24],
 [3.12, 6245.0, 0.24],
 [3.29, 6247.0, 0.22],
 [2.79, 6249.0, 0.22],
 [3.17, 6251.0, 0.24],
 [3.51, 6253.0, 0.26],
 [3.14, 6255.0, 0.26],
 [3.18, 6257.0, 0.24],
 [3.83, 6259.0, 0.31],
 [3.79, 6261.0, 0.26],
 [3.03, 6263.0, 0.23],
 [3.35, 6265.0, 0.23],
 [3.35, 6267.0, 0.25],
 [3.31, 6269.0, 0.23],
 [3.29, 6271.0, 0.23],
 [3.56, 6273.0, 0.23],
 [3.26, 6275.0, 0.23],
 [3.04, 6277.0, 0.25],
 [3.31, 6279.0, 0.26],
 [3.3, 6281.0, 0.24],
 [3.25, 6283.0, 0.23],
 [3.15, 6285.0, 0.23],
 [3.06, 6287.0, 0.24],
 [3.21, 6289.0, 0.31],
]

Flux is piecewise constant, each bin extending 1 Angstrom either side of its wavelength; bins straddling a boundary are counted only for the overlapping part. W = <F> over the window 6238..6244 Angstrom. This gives 3.16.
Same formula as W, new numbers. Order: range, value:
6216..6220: 3.37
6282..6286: 3.2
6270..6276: 3.37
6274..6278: 3.15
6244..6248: 3.21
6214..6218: 3.21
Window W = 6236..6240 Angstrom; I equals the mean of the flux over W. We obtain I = 2.88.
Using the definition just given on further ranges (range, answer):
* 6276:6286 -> 3.21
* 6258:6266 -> 3.5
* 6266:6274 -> 3.38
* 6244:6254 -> 3.18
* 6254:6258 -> 3.16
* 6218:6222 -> 3.42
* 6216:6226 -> 3.31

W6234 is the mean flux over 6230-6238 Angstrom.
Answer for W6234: 2.9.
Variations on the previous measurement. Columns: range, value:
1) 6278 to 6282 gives 3.3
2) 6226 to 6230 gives 3.28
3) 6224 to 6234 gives 3.17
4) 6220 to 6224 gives 3.32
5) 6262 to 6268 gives 3.24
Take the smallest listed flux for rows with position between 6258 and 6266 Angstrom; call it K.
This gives 3.03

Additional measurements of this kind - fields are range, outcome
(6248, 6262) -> 2.79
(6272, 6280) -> 3.04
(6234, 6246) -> 2.65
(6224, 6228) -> 3.2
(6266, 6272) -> 3.29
